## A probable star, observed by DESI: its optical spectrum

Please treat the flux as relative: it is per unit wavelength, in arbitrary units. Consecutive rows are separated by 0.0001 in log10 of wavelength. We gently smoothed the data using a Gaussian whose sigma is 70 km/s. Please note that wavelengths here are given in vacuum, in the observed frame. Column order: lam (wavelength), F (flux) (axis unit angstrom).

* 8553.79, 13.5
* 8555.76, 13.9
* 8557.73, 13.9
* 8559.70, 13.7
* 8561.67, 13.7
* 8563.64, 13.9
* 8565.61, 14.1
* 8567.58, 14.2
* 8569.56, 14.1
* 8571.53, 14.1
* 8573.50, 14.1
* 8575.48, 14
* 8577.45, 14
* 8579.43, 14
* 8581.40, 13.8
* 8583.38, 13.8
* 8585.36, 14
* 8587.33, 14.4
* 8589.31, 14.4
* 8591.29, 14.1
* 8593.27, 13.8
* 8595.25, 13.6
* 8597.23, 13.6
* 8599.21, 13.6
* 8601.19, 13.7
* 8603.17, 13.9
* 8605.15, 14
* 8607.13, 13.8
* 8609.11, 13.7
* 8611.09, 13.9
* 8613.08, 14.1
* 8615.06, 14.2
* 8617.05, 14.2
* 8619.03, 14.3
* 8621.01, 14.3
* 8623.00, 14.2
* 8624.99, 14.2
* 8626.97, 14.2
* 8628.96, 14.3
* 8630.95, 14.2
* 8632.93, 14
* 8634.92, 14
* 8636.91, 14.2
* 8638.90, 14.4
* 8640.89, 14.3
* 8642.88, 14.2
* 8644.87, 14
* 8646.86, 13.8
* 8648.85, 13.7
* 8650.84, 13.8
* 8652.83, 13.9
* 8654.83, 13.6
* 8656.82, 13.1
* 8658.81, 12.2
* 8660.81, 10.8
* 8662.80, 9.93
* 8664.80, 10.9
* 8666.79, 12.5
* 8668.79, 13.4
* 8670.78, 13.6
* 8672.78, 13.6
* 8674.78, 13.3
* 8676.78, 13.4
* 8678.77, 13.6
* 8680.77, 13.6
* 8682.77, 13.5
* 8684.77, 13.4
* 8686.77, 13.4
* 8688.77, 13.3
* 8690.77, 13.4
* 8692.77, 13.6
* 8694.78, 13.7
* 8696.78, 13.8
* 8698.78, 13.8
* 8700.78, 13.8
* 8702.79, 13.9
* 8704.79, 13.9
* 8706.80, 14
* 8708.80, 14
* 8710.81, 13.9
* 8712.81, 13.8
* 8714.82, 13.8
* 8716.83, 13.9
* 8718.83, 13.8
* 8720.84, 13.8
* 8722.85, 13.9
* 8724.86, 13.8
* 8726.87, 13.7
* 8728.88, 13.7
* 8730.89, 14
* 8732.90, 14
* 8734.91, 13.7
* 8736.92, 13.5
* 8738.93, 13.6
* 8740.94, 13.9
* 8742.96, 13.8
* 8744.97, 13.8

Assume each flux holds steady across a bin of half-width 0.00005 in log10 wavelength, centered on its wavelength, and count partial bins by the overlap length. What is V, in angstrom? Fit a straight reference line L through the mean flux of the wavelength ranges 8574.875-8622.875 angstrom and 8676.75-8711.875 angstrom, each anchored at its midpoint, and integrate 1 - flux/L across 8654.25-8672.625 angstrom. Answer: 2.02 angstrom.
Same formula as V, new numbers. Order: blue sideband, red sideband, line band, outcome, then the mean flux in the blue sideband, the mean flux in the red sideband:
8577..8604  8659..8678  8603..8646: -2.9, 13.9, 12.4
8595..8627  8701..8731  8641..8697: 2.9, 14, 13.9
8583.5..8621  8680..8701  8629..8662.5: 0.5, 14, 13.6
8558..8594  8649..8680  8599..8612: -0.2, 14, 12.8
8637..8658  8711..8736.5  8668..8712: 0.7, 13.9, 13.8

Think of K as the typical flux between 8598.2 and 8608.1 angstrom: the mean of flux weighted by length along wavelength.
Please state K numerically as 13.8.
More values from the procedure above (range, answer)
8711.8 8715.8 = 13.8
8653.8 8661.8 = 12.4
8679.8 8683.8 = 13.5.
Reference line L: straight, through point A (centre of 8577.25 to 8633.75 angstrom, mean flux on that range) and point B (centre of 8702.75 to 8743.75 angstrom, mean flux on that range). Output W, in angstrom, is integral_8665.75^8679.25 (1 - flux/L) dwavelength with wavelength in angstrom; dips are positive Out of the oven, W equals 0.6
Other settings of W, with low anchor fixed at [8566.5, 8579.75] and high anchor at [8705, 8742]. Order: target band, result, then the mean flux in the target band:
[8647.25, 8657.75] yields 0.23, 13.6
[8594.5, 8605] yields 0.24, 13.7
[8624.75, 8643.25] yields -0.30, 14.2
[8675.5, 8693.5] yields 0.55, 13.5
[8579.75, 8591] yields -0.02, 14.1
